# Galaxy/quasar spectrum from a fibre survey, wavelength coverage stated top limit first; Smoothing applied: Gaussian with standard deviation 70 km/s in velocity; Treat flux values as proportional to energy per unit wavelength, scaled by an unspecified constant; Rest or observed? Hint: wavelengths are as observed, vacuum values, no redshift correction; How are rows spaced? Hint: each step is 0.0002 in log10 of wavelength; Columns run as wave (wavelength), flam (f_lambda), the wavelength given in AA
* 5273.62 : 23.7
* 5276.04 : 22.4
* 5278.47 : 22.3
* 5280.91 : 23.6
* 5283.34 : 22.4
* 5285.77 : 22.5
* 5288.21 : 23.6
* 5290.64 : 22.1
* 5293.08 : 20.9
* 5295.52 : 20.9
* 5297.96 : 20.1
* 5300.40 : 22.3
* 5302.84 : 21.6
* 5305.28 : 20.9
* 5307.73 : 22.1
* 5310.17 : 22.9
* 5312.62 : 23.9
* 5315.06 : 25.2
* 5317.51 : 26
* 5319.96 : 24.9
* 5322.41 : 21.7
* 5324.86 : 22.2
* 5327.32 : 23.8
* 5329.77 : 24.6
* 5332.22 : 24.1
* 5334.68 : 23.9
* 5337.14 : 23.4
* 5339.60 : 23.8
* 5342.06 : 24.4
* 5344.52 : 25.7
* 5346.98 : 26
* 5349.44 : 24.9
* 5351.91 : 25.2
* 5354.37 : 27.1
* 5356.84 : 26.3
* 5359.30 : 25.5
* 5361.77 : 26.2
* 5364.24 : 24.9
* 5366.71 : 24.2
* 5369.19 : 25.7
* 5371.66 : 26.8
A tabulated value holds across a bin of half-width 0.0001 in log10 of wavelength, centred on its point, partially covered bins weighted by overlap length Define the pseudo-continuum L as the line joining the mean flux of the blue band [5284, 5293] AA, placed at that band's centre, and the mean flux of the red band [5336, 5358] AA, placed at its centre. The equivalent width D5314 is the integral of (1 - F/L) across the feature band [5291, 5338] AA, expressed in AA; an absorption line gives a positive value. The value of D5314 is 1.6 AA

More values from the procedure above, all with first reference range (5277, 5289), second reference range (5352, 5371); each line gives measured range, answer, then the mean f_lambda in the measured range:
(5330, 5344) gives 0.42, 24.1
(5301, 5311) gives 0.77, 21.9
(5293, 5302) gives 0.87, 21.1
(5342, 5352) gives -0.07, 25.3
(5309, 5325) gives 0.09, 23.9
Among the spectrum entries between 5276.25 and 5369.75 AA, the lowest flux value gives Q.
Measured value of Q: 20.1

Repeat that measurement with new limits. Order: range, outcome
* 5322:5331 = 21.7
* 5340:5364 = 24.4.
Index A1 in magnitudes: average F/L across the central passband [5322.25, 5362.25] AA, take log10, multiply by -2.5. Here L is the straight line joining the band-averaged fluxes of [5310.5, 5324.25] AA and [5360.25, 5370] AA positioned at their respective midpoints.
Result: 0.00 mag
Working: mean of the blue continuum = 24.2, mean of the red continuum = 25.2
